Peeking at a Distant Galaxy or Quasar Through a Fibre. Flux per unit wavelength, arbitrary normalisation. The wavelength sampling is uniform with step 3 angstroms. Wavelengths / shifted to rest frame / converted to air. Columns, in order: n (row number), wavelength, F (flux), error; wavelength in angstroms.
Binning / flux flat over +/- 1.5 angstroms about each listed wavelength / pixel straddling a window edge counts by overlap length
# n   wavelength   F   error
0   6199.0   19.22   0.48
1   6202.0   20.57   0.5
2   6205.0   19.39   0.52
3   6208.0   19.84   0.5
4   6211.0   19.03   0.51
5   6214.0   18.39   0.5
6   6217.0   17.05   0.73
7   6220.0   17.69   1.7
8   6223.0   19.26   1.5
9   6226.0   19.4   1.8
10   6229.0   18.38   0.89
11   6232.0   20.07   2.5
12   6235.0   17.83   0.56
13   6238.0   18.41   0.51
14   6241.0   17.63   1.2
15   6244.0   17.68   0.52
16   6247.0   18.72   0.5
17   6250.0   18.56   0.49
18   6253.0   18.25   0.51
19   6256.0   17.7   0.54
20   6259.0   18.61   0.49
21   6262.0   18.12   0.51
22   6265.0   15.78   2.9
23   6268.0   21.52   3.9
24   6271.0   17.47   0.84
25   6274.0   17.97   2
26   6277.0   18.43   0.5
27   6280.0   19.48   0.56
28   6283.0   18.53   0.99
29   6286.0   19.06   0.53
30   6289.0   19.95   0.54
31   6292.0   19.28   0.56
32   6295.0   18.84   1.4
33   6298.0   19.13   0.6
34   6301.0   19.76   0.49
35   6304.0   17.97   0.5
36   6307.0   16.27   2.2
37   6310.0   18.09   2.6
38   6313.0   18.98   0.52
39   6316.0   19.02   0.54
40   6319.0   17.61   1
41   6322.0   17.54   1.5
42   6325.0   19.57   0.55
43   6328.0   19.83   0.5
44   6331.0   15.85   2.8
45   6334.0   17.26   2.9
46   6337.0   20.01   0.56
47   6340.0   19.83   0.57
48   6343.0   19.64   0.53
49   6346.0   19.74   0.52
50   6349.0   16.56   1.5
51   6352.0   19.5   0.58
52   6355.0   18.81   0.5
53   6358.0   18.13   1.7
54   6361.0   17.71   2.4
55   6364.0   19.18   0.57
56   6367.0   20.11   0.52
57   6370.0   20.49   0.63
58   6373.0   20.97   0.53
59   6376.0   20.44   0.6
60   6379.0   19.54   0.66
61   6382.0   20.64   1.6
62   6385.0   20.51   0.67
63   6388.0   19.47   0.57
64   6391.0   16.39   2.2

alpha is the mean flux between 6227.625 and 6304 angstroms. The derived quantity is 18.6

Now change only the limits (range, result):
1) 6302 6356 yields 18.5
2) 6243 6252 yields 18.4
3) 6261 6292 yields 18.7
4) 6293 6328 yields 18.5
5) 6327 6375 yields 19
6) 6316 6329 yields 18.6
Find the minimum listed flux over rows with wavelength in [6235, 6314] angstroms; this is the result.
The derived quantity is 15.78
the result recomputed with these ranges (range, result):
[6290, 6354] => 15.85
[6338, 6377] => 16.56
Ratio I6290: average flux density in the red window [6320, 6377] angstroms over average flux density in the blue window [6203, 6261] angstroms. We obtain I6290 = 1.0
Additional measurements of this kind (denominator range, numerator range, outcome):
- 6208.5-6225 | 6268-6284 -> 1.01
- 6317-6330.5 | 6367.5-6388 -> 1.10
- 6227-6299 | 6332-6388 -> 1.04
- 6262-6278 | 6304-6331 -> 1.00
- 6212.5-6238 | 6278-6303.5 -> 1.04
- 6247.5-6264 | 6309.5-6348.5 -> 1.02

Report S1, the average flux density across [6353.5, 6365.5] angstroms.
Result 18.5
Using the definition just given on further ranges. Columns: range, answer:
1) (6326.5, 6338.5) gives 18.2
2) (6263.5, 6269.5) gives 18.7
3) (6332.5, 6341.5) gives 19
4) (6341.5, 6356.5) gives 18.9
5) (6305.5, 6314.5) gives 17.8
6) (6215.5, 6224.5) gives 18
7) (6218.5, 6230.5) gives 18.7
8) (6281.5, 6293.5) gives 19.2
